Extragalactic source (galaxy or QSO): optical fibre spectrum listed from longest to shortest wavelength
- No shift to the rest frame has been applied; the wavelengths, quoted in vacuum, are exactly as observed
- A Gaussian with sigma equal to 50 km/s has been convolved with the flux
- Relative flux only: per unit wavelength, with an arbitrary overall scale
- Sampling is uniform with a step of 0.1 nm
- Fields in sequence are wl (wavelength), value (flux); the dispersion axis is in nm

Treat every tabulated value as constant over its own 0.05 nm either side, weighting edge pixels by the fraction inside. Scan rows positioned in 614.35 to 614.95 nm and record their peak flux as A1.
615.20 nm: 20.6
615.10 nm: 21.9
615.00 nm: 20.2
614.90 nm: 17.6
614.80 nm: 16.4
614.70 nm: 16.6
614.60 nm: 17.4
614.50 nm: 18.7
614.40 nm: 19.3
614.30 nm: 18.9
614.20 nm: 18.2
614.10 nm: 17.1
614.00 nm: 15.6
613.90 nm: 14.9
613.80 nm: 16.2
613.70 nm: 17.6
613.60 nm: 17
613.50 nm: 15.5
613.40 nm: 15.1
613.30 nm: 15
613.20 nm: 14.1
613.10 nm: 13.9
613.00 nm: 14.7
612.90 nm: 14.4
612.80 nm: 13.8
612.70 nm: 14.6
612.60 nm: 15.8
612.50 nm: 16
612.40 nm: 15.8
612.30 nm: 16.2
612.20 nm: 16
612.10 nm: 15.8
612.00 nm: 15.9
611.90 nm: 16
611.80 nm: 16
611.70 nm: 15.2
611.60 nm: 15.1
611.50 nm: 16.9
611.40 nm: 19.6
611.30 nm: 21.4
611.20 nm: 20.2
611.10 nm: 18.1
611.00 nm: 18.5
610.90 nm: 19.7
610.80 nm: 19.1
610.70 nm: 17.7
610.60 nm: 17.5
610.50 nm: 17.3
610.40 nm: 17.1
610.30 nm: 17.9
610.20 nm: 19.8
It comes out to 19.3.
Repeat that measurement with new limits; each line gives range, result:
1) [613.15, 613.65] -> 17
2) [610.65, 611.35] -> 21.4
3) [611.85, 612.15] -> 16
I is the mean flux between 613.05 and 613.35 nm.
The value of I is 14.3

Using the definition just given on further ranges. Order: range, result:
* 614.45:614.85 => 17.3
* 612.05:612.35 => 16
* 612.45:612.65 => 15.9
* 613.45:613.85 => 16.6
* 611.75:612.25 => 15.9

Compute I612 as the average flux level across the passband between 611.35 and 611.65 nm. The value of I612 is 17.2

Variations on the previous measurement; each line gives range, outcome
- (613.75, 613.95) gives 15.5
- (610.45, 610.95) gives 18.3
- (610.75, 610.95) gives 19.4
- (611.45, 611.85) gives 15.8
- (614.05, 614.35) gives 18.1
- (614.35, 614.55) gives 19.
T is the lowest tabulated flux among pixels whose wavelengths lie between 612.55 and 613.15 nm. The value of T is 13.8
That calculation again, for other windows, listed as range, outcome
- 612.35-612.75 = 14.6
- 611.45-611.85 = 15.1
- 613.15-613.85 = 14.1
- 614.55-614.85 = 16.4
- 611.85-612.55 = 15.8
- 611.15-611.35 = 20.2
